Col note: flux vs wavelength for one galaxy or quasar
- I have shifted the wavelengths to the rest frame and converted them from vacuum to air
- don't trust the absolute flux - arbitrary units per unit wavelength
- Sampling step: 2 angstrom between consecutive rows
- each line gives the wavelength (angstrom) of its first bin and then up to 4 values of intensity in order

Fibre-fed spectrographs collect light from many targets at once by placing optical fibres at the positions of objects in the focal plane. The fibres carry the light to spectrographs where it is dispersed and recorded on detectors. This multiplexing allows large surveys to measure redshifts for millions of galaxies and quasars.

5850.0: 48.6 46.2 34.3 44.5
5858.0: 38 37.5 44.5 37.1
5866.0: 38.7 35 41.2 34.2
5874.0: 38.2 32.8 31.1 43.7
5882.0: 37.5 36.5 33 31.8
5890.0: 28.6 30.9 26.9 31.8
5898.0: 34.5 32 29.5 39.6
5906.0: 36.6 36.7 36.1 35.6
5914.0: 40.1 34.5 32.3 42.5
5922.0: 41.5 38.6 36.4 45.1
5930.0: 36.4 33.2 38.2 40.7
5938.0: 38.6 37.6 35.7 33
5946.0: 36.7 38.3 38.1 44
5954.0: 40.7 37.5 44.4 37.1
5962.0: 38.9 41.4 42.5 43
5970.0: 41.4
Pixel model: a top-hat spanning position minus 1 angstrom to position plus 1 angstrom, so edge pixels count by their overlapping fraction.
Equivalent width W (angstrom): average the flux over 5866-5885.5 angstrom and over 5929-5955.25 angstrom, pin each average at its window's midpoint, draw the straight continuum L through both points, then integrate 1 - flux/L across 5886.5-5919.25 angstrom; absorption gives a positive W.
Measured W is 3.1 angstrom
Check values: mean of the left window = 36.7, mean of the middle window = 33.7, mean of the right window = 37.8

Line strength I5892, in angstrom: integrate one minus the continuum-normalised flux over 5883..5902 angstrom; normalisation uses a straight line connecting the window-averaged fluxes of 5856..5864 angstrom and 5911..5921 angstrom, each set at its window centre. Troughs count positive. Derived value 3.3 angstrom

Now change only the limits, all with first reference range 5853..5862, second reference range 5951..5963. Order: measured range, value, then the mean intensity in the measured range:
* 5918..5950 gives 1.7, 38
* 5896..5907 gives 1.5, 34.2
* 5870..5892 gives 2.6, 34.9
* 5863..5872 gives 0.4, 37.6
